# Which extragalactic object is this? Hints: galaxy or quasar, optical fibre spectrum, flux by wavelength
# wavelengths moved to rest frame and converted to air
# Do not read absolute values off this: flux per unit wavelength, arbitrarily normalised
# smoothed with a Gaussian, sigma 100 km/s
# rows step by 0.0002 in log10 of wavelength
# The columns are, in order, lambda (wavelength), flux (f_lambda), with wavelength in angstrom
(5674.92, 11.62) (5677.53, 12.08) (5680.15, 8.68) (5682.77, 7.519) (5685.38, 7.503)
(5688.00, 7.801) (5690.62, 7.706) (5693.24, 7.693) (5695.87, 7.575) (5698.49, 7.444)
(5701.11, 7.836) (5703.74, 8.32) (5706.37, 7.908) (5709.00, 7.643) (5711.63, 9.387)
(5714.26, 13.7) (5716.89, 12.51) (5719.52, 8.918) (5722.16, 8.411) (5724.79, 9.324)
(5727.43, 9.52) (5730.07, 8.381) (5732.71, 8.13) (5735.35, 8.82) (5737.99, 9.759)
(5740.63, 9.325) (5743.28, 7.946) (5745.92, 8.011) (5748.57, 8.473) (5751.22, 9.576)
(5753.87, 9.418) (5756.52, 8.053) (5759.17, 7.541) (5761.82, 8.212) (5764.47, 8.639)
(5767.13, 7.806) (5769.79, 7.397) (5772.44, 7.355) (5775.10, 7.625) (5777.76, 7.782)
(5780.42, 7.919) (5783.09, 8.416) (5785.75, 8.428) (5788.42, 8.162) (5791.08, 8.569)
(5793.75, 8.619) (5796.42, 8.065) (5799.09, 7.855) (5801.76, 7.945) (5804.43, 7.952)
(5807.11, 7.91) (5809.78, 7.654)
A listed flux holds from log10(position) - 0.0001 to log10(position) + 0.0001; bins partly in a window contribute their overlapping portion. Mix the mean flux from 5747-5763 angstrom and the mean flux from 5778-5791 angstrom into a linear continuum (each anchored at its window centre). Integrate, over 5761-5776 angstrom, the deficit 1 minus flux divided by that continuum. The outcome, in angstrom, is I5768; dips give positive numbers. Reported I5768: 1.0 angstrom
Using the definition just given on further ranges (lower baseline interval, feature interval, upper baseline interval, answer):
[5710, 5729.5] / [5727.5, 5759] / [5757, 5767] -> 1.0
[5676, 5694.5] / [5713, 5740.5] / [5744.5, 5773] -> -4.5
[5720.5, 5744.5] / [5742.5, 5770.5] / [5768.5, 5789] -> 0.1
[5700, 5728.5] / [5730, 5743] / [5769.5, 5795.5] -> 0.2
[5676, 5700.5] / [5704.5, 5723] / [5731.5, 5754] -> -2.8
